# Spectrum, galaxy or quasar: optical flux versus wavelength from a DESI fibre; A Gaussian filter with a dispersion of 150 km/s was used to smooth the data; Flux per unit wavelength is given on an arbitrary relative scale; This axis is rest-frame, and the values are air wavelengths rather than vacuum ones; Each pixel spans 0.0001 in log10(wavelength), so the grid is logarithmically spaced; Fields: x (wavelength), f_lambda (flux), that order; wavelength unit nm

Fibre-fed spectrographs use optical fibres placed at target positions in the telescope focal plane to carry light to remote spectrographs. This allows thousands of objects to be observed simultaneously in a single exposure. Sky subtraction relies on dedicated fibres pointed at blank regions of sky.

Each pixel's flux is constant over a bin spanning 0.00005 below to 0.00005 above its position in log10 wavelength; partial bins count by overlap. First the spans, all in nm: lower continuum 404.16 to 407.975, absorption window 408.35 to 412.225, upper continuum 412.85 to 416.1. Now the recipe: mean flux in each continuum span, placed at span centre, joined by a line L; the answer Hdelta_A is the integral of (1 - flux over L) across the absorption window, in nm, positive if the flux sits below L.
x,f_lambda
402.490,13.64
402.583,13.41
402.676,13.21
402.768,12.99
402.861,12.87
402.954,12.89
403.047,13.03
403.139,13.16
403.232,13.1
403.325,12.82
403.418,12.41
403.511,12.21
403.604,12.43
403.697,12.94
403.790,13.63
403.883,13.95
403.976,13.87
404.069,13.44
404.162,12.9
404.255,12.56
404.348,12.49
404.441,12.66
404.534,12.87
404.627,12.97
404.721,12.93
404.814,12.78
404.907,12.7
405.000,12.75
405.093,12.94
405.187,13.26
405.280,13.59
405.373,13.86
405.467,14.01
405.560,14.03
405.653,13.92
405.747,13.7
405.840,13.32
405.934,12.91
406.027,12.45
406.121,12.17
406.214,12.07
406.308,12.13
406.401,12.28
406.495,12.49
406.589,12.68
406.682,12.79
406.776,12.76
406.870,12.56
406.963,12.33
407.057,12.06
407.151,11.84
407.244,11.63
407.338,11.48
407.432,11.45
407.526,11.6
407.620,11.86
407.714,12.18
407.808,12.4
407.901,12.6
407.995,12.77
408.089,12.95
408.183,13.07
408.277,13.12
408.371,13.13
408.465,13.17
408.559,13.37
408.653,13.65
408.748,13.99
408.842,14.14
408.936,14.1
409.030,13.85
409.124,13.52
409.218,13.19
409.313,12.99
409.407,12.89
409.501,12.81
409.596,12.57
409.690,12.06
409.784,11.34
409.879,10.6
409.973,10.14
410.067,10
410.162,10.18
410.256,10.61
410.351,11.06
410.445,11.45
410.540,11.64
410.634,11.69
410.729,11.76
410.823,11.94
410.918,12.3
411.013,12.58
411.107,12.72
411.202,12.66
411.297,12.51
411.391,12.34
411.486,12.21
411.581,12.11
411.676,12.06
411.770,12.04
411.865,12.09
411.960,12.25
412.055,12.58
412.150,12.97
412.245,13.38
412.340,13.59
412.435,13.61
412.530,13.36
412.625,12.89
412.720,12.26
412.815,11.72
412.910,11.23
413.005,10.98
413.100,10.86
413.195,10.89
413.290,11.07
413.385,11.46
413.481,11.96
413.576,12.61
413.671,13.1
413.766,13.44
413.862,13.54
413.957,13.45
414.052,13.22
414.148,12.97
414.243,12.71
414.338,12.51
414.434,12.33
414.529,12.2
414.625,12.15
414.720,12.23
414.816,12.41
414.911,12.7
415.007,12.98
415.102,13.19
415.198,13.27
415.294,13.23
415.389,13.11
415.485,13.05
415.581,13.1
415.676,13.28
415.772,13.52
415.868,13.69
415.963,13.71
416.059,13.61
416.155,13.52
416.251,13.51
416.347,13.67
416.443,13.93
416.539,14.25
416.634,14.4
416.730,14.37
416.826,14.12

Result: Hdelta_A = 0.099 nm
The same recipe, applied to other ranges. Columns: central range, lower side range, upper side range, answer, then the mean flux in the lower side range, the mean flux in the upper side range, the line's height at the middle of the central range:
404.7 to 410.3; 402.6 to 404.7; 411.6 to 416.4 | 0.12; 13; 12.7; 12.9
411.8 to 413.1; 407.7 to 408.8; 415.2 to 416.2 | 0.08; 13.1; 13.4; 13.2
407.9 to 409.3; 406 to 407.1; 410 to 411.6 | -0.15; 12.4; 11.7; 12.1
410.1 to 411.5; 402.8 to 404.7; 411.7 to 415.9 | 0.10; 13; 12.6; 12.7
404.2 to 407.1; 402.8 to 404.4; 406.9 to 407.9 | -0.11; 13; 11.9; 12.4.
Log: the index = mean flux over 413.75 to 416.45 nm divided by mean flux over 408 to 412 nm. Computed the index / 1.06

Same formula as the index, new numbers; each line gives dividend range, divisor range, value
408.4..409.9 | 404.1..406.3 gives 1.00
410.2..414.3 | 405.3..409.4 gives 0.95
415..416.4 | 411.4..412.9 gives 1.06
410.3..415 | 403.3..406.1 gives 0.94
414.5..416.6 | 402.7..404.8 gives 1.02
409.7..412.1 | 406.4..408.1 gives 0.96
